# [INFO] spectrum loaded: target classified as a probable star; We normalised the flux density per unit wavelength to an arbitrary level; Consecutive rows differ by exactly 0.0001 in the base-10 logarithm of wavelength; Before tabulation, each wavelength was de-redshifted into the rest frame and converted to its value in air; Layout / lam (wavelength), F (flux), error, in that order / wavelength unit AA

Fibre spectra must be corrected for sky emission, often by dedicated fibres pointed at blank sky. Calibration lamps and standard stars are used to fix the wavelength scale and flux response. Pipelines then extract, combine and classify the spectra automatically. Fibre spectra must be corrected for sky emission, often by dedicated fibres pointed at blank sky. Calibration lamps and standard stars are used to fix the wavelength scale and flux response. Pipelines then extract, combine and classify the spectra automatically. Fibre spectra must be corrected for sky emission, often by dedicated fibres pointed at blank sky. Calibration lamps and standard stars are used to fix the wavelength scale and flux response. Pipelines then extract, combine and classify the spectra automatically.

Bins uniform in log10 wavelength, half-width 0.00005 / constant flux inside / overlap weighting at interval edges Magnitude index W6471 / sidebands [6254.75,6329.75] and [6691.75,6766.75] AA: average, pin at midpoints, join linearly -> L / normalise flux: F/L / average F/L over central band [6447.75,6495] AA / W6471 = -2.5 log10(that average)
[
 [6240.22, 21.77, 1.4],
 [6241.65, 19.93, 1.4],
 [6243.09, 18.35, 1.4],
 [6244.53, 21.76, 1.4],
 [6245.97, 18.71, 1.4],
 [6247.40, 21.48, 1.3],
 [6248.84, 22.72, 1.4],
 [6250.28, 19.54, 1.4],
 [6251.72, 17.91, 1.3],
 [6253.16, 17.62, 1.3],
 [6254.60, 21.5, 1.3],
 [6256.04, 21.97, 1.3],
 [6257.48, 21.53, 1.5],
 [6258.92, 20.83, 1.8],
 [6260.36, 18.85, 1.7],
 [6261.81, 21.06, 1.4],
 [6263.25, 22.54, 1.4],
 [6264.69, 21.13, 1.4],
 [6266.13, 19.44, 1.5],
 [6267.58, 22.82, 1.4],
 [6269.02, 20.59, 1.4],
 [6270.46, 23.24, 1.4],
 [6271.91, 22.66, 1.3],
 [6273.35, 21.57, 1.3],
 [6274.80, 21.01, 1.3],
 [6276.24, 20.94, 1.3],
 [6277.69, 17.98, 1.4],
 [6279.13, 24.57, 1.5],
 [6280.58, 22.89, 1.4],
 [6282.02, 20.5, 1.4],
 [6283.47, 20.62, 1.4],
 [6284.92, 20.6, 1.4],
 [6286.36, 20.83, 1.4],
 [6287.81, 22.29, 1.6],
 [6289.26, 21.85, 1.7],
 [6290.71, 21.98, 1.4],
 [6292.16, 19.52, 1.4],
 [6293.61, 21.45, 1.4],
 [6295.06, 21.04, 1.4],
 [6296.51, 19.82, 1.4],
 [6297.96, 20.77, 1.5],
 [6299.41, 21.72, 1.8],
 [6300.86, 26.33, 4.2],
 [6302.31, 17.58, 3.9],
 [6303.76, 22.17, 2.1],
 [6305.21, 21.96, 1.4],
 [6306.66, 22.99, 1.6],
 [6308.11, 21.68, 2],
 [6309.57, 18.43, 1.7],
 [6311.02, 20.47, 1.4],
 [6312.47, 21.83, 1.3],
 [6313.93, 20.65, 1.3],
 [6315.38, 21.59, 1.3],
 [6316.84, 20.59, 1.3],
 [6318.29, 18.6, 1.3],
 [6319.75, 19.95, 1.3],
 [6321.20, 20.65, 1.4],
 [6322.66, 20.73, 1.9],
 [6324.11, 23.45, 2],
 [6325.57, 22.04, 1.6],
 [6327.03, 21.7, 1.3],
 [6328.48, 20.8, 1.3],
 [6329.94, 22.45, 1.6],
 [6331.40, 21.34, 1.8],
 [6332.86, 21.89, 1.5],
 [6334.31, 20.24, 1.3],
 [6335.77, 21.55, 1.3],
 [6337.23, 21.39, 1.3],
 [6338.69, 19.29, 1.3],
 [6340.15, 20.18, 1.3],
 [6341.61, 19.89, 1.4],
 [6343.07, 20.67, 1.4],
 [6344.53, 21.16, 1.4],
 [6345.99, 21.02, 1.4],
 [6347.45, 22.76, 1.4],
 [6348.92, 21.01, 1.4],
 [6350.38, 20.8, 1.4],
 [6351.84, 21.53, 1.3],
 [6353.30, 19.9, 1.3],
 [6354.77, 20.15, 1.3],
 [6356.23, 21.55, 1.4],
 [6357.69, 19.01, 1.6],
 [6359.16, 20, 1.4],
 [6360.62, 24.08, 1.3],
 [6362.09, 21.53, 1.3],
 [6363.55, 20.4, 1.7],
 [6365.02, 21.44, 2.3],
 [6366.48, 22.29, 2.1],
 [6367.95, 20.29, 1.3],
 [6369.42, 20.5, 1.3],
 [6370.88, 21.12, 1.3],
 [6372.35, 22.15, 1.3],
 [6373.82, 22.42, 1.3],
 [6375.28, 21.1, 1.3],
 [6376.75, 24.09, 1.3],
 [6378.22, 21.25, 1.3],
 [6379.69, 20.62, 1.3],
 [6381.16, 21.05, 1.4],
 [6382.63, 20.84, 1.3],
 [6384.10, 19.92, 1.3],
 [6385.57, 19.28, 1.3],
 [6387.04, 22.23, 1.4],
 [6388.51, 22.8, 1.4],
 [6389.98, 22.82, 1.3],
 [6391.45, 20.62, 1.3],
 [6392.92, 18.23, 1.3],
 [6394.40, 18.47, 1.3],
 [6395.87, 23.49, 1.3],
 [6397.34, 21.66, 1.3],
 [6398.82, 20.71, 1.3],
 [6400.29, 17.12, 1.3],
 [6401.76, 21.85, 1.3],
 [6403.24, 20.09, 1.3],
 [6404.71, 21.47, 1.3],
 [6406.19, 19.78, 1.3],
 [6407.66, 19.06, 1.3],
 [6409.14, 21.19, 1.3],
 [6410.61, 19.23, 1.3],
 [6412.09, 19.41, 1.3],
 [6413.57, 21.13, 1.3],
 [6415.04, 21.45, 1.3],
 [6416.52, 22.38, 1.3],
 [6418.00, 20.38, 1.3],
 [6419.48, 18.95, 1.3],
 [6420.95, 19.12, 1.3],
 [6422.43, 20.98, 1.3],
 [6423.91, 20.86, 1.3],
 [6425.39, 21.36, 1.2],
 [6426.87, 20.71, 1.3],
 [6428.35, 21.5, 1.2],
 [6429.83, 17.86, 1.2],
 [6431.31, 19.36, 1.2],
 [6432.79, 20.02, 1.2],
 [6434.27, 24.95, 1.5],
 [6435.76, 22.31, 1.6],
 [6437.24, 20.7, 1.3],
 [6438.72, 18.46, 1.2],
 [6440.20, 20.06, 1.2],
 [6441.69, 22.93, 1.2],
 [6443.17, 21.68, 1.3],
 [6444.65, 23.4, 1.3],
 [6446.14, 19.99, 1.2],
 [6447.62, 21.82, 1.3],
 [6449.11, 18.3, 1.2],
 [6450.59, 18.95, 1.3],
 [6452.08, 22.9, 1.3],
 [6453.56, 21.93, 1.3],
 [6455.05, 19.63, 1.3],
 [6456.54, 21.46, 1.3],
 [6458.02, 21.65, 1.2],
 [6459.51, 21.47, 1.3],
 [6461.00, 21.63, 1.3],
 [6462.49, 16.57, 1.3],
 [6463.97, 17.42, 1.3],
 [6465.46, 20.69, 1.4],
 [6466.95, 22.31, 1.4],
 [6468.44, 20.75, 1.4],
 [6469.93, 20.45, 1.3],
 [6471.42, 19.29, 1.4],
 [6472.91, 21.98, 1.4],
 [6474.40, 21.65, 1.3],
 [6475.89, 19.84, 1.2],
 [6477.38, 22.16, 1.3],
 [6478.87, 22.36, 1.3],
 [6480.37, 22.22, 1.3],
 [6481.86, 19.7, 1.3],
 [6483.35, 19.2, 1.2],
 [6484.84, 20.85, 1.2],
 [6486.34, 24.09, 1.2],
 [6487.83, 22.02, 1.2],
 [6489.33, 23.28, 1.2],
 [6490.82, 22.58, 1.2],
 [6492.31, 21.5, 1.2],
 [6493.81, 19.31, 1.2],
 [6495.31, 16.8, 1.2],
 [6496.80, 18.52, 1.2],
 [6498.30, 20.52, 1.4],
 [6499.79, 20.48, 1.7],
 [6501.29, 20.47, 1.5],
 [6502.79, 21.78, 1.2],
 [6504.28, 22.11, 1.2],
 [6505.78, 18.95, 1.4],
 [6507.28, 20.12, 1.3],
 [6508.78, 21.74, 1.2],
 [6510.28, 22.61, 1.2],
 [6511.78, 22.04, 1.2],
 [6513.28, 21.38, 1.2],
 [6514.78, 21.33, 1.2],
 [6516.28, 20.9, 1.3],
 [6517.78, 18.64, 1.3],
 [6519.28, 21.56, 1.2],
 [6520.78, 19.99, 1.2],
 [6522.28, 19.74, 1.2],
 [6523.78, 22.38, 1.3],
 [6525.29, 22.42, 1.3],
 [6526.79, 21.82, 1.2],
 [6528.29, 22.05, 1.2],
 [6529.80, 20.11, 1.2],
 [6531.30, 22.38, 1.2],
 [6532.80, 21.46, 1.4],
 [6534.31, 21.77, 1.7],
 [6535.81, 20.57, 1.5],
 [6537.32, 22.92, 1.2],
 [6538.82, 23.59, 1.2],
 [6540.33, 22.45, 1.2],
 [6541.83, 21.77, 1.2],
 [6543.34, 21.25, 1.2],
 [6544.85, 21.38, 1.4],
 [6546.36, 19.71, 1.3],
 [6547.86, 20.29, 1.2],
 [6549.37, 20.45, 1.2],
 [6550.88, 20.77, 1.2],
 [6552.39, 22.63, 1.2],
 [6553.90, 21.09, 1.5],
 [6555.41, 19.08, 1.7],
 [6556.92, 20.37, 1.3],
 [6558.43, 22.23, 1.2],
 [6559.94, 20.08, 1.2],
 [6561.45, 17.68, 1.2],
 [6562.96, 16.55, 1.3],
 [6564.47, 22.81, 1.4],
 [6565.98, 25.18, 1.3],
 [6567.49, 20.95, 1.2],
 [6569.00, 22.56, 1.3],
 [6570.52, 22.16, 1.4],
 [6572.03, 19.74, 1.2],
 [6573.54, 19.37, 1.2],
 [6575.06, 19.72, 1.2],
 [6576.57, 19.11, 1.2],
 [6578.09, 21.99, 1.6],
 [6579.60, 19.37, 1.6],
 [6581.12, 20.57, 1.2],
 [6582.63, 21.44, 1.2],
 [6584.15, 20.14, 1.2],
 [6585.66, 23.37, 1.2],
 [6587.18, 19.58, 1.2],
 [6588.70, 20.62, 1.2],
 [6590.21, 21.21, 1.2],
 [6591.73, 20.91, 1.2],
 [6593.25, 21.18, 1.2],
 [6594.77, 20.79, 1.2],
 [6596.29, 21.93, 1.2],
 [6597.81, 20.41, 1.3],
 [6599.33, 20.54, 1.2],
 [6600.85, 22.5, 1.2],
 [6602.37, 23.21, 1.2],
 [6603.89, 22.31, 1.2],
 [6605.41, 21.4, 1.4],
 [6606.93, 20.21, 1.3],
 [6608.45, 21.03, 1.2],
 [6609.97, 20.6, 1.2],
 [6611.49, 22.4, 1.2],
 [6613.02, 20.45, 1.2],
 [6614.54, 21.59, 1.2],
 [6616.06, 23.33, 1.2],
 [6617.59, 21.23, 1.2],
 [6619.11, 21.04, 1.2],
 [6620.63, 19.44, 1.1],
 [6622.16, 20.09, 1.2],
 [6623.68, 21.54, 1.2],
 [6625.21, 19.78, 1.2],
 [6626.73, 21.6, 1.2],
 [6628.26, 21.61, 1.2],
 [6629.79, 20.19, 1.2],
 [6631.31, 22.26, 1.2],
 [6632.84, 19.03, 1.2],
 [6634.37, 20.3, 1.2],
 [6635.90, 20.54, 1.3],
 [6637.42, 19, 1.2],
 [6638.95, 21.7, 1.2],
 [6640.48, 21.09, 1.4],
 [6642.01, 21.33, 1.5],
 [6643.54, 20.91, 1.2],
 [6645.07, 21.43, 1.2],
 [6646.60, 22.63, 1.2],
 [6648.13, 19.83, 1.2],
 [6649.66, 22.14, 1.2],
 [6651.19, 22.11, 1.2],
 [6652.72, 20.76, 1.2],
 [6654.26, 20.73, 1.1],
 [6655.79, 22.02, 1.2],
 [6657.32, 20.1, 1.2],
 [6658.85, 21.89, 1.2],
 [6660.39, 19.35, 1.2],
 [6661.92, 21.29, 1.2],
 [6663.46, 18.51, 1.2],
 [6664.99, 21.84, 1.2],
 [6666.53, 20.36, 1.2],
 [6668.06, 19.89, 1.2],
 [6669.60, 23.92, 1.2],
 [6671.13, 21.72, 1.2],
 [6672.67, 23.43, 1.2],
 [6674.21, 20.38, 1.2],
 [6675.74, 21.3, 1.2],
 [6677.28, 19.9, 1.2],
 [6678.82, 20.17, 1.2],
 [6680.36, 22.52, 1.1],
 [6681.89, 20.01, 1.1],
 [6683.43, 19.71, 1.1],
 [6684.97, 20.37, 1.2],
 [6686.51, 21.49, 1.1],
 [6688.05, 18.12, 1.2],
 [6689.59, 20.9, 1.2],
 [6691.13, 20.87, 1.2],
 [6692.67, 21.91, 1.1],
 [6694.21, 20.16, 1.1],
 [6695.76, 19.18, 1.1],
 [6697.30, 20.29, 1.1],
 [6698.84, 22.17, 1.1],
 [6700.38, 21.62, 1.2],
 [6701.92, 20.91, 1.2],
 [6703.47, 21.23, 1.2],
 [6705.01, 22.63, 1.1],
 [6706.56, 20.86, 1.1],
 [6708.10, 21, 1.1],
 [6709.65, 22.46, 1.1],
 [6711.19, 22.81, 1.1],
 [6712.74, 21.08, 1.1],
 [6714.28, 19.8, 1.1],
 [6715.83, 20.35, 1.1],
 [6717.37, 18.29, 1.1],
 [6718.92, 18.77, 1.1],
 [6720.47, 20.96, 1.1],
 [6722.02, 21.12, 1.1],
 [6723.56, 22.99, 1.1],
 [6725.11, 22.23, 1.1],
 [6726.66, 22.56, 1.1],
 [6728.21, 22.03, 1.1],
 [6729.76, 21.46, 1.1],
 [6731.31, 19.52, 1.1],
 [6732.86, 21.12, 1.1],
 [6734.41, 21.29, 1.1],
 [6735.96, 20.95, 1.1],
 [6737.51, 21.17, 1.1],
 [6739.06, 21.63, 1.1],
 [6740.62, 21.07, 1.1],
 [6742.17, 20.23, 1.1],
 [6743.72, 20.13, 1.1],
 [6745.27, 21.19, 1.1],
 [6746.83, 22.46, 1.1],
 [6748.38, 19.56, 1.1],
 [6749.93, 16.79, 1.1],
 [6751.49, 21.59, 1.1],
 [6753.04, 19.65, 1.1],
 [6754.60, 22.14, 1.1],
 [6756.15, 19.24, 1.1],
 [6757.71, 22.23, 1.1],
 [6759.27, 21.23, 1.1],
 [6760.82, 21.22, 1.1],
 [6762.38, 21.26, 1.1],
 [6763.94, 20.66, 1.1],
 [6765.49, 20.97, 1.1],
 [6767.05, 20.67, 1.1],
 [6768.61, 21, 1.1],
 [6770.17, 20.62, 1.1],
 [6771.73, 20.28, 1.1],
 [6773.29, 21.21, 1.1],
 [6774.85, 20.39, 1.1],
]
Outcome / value 0.01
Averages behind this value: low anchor 21.2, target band 20.9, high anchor 21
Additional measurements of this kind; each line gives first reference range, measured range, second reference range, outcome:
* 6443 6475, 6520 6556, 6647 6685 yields -0.03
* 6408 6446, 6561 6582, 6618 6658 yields 0.01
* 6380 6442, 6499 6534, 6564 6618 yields -0.01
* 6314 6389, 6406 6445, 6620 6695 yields 0.02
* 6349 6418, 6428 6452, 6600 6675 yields 0.01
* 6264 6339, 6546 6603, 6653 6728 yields 0.01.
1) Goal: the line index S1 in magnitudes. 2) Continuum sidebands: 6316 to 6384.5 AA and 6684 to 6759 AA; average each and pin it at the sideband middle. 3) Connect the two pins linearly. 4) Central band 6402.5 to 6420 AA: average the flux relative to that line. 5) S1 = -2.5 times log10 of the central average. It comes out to 0.04 mag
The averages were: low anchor 21.1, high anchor 20.9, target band 20.4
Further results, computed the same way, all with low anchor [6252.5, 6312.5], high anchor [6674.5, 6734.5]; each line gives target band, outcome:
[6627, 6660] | -0.003 mag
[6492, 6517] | 0.024 mag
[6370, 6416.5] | 0.013 mag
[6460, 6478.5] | 0.033 mag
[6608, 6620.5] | -0.020 mag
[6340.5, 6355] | 0.015 mag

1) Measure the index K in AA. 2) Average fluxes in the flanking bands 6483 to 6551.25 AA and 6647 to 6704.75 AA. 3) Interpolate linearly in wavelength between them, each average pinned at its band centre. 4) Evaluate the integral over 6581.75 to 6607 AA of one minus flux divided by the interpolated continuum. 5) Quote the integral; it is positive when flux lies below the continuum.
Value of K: -0.32 AA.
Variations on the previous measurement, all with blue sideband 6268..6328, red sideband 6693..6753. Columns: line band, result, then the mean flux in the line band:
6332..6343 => 0.3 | 20.6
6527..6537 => -0.2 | 21.5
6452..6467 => 0.4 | 20.5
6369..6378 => -0.3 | 21.9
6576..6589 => 0.2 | 20.7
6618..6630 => 0.2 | 20.7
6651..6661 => 0.0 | 20.9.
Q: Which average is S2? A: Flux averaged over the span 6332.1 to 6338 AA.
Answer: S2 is 21.3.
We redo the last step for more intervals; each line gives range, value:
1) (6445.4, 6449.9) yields 20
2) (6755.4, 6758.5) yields 20.7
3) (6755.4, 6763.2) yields 21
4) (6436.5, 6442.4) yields 20.5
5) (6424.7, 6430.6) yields 20.3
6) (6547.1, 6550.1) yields 20.4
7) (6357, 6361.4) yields 21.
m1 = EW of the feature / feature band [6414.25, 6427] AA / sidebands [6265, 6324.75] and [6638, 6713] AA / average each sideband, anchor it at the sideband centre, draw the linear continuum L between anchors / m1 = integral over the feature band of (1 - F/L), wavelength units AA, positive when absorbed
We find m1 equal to 0.29 AA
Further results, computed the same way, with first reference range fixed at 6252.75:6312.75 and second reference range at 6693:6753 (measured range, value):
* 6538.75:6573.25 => 0.1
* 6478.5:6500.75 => 0.2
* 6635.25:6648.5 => 0.0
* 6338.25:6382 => 0.1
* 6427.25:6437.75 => 0.1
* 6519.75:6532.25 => -0.2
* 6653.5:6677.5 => -0.1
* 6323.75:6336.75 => -0.3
